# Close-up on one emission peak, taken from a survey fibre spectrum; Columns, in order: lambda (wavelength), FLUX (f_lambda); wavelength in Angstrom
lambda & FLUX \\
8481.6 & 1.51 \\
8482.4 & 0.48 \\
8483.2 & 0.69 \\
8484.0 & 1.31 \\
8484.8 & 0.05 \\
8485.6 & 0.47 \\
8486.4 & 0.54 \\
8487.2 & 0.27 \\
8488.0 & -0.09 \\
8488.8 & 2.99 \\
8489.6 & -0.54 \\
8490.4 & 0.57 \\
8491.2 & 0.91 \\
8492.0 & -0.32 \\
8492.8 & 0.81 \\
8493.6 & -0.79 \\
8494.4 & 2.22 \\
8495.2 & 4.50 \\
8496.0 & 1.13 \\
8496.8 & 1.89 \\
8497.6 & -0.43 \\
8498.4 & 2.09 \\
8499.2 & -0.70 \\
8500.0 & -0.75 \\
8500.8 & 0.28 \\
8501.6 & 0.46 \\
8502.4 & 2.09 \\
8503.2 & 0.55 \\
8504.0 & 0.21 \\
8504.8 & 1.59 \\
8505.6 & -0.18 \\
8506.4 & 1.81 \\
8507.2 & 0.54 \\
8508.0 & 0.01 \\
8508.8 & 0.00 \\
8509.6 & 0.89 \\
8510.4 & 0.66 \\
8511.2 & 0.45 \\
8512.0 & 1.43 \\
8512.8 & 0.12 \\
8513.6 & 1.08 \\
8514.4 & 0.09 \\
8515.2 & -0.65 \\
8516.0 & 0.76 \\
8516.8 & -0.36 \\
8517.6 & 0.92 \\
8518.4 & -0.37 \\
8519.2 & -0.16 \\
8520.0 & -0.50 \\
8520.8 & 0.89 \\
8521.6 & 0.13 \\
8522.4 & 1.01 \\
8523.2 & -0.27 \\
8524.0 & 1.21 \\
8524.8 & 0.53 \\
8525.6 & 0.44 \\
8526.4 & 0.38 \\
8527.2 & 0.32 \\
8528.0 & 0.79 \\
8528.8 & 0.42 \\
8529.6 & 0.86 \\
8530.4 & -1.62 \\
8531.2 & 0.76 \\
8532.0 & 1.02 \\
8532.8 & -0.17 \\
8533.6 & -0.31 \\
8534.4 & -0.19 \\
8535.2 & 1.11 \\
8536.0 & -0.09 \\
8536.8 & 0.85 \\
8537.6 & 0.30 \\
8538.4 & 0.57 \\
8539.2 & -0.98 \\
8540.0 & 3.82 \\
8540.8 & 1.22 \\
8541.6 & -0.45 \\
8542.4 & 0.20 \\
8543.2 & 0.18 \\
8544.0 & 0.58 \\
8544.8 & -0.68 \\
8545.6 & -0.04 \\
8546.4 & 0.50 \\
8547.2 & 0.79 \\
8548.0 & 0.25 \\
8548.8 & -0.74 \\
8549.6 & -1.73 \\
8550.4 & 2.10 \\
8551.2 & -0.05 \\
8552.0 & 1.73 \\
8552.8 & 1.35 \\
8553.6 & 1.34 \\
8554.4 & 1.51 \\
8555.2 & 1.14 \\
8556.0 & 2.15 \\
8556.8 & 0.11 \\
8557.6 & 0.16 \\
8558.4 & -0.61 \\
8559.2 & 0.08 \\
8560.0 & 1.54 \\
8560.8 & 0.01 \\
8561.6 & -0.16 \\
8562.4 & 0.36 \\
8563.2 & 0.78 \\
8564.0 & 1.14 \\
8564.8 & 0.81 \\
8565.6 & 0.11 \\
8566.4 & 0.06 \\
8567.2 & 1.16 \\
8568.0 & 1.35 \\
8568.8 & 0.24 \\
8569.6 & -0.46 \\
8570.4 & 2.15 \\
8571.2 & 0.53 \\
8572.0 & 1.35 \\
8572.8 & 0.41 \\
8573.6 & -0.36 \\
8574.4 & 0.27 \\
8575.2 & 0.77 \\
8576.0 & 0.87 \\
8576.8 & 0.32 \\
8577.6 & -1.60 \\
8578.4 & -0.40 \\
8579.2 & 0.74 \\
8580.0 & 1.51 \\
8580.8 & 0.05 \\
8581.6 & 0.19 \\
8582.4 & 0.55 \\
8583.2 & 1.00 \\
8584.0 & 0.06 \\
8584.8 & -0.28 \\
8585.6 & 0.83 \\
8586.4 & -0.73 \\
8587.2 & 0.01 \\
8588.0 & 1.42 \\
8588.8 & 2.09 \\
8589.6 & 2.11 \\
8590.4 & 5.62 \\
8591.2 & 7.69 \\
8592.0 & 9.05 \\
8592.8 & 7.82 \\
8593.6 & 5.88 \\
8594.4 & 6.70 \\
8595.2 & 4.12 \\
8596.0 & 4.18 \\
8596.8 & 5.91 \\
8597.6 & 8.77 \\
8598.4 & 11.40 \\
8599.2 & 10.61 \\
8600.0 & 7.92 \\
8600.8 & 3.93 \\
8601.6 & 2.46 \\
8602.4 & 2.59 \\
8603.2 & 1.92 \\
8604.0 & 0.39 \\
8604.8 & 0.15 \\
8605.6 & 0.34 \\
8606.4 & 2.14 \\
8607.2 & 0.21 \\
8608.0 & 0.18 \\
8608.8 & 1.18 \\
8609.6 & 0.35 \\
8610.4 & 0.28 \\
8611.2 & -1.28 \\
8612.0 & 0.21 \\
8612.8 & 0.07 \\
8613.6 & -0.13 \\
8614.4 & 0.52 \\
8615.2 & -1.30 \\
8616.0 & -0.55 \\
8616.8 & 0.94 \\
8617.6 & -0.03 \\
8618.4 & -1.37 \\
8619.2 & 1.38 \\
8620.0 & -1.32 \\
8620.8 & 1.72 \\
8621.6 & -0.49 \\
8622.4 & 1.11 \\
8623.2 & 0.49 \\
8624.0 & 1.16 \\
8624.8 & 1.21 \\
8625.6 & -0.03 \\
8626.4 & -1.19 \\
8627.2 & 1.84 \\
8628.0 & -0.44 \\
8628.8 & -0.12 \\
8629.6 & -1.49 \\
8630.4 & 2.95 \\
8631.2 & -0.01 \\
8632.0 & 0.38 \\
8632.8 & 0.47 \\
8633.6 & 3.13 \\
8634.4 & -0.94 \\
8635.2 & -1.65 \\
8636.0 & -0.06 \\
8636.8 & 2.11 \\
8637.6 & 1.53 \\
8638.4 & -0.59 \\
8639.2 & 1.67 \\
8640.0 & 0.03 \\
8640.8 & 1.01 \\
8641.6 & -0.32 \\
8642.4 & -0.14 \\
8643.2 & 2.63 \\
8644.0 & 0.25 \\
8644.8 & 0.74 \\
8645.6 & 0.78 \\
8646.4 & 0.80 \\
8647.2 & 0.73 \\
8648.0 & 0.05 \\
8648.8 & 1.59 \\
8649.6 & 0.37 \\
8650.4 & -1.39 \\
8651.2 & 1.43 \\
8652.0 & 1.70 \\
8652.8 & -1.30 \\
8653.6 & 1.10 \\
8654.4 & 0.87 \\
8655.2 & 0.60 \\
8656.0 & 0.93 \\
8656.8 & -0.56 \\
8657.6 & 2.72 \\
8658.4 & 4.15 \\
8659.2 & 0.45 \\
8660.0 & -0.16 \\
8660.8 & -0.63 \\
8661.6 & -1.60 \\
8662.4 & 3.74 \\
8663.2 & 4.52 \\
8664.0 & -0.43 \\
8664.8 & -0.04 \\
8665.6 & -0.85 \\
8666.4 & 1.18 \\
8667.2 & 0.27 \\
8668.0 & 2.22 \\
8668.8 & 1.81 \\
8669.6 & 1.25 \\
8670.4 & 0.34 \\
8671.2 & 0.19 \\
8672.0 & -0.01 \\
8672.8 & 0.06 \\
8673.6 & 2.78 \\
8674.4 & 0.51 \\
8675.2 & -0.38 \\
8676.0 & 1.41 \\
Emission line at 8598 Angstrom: [O II] 3727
